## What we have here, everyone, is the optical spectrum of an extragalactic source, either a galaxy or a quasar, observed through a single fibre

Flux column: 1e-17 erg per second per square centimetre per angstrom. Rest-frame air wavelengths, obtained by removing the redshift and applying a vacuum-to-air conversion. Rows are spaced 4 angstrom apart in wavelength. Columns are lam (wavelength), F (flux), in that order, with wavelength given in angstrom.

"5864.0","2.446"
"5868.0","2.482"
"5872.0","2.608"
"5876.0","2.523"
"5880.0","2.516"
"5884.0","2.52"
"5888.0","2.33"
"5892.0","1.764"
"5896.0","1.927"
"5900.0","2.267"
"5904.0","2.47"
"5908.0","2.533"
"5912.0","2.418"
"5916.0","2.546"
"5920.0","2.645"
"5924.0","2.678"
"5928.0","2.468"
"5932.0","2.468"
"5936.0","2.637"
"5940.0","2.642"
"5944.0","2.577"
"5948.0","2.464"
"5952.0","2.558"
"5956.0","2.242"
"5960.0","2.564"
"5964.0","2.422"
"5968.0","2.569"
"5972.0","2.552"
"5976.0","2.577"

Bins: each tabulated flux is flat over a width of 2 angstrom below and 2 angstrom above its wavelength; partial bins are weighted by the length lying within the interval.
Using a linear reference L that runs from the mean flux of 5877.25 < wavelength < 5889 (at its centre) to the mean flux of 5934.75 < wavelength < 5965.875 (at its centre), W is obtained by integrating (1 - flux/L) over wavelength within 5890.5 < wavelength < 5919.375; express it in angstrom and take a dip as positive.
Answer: 2.12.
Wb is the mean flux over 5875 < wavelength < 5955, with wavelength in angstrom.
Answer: 2.44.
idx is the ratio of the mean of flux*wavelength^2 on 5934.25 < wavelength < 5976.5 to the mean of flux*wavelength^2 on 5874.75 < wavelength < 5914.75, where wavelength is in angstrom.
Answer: 1.11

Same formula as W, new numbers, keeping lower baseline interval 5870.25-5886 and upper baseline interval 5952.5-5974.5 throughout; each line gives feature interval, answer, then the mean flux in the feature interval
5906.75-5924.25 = -0.28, 2.55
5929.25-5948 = -0.51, 2.56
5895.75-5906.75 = 1.02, 2.29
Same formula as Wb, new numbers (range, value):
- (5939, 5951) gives 2.55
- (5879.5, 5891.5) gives 2.36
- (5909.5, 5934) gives 2.54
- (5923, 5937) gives 2.55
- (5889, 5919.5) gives 2.29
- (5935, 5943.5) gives 2.63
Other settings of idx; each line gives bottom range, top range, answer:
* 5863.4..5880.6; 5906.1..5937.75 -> 1.03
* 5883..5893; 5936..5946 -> 1.20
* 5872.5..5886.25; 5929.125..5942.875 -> 1.04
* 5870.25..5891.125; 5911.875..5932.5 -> 1.05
